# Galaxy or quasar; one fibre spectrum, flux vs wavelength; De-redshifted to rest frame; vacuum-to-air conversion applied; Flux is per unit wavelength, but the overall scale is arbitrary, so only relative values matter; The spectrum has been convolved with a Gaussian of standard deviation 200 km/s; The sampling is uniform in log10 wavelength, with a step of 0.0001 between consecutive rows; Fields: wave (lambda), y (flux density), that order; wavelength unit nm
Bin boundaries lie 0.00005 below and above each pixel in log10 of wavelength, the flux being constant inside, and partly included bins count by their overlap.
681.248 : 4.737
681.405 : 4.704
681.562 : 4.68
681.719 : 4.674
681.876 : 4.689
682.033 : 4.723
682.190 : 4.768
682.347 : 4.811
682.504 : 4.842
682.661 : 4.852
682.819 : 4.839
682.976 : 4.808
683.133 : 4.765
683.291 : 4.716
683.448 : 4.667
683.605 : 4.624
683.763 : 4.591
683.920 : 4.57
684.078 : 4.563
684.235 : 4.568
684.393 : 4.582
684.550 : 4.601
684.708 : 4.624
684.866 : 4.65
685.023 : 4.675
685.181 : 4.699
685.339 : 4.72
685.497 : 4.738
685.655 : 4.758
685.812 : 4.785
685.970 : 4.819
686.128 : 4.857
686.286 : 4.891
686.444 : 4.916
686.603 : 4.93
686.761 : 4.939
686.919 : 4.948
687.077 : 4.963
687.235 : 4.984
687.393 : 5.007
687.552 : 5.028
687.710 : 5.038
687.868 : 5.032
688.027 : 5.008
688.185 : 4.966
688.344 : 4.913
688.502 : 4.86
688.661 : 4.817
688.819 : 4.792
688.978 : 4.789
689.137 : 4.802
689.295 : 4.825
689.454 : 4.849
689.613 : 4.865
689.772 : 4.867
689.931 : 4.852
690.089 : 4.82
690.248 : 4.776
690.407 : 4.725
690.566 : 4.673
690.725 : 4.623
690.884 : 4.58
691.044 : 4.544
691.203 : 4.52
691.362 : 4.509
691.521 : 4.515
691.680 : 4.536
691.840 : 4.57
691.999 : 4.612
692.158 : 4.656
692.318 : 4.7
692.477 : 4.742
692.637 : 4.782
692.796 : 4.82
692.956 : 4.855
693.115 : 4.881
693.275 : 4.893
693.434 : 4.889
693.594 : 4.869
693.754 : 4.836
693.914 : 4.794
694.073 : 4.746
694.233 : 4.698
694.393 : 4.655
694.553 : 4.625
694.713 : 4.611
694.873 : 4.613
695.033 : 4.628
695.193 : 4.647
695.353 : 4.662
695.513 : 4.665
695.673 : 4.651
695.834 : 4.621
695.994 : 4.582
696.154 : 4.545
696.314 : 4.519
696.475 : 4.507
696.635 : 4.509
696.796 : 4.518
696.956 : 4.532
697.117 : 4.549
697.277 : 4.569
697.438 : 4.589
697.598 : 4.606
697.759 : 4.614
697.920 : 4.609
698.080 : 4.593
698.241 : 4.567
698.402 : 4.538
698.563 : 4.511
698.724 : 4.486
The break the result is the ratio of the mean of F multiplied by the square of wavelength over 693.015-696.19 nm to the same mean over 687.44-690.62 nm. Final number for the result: 1.0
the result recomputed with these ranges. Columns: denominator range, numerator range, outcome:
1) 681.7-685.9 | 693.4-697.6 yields 1.02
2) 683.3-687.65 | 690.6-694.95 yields 1.00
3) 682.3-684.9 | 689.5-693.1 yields 1.02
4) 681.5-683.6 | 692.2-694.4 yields 1.04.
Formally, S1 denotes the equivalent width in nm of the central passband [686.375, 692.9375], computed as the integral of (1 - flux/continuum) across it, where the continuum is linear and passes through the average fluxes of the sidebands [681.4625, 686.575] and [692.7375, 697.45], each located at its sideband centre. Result -0.14 nm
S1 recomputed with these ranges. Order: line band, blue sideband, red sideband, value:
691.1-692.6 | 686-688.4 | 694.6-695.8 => 0.05 nm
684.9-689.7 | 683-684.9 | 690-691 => -0.21 nm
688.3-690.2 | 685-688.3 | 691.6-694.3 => 0.00 nm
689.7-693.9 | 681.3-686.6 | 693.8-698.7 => -0.07 nm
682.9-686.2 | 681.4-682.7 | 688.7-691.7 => 0.04 nm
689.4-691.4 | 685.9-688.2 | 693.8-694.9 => 0.05 nm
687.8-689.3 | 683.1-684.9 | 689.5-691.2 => -0.06 nm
